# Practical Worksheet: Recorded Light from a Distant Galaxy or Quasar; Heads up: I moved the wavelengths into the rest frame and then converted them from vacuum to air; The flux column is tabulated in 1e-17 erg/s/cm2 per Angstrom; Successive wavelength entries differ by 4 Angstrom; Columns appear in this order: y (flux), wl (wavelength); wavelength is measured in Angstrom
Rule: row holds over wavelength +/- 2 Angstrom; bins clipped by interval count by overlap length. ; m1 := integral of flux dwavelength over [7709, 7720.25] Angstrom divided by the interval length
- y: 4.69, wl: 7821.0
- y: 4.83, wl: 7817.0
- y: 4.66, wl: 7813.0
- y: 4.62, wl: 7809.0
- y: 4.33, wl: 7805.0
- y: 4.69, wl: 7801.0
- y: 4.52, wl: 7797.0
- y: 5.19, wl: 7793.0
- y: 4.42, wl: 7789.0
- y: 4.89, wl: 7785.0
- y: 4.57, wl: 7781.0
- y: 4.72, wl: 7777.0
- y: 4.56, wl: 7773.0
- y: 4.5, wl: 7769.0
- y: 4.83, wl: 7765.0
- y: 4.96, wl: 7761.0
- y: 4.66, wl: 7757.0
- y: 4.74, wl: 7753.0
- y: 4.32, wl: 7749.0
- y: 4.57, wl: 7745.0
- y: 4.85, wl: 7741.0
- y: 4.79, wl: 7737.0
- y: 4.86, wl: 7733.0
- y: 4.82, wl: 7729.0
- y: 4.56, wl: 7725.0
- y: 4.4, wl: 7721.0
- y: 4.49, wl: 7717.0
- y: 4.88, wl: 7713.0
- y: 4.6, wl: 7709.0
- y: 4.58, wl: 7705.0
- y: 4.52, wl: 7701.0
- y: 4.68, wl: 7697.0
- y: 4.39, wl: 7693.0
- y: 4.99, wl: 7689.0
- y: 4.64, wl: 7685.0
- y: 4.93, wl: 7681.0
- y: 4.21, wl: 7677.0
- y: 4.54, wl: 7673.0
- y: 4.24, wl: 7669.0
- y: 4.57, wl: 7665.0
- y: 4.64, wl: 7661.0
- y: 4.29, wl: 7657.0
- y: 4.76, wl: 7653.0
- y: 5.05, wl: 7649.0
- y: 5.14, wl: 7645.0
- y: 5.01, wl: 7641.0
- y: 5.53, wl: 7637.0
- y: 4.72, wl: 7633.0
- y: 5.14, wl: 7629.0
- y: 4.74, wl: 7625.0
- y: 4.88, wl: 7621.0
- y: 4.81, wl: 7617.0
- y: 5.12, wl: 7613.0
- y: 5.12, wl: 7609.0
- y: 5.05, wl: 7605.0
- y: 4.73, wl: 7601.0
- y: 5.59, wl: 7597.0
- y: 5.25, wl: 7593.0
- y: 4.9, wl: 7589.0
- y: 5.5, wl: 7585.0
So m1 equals 4.64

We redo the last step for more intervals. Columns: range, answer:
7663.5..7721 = 4.58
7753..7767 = 4.81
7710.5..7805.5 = 4.68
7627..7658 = 4.98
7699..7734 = 4.63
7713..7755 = 4.65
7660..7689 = 4.57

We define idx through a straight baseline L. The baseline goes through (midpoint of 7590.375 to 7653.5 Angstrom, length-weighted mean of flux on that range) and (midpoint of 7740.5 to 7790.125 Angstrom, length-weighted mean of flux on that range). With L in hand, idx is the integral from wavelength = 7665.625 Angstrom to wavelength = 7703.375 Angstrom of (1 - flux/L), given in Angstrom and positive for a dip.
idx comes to 2.4 Angstrom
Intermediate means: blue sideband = 5.05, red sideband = 4.66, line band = 4.57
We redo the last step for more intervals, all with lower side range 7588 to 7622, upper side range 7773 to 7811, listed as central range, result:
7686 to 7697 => 0.4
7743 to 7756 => 0.5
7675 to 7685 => 0.6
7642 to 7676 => 2.0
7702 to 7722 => 1.0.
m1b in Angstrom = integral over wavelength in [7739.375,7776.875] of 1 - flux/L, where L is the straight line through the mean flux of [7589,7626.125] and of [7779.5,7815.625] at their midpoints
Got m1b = 0.6 Angstrom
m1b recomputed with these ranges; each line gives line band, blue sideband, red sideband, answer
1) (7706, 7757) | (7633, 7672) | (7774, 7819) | 0.8 Angstrom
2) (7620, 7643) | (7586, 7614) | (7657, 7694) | -0.6 Angstrom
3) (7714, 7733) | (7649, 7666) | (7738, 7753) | 0.0 Angstrom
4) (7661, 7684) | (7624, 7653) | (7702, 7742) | 1.8 Angstrom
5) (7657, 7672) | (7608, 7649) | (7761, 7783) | 1.4 Angstrom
